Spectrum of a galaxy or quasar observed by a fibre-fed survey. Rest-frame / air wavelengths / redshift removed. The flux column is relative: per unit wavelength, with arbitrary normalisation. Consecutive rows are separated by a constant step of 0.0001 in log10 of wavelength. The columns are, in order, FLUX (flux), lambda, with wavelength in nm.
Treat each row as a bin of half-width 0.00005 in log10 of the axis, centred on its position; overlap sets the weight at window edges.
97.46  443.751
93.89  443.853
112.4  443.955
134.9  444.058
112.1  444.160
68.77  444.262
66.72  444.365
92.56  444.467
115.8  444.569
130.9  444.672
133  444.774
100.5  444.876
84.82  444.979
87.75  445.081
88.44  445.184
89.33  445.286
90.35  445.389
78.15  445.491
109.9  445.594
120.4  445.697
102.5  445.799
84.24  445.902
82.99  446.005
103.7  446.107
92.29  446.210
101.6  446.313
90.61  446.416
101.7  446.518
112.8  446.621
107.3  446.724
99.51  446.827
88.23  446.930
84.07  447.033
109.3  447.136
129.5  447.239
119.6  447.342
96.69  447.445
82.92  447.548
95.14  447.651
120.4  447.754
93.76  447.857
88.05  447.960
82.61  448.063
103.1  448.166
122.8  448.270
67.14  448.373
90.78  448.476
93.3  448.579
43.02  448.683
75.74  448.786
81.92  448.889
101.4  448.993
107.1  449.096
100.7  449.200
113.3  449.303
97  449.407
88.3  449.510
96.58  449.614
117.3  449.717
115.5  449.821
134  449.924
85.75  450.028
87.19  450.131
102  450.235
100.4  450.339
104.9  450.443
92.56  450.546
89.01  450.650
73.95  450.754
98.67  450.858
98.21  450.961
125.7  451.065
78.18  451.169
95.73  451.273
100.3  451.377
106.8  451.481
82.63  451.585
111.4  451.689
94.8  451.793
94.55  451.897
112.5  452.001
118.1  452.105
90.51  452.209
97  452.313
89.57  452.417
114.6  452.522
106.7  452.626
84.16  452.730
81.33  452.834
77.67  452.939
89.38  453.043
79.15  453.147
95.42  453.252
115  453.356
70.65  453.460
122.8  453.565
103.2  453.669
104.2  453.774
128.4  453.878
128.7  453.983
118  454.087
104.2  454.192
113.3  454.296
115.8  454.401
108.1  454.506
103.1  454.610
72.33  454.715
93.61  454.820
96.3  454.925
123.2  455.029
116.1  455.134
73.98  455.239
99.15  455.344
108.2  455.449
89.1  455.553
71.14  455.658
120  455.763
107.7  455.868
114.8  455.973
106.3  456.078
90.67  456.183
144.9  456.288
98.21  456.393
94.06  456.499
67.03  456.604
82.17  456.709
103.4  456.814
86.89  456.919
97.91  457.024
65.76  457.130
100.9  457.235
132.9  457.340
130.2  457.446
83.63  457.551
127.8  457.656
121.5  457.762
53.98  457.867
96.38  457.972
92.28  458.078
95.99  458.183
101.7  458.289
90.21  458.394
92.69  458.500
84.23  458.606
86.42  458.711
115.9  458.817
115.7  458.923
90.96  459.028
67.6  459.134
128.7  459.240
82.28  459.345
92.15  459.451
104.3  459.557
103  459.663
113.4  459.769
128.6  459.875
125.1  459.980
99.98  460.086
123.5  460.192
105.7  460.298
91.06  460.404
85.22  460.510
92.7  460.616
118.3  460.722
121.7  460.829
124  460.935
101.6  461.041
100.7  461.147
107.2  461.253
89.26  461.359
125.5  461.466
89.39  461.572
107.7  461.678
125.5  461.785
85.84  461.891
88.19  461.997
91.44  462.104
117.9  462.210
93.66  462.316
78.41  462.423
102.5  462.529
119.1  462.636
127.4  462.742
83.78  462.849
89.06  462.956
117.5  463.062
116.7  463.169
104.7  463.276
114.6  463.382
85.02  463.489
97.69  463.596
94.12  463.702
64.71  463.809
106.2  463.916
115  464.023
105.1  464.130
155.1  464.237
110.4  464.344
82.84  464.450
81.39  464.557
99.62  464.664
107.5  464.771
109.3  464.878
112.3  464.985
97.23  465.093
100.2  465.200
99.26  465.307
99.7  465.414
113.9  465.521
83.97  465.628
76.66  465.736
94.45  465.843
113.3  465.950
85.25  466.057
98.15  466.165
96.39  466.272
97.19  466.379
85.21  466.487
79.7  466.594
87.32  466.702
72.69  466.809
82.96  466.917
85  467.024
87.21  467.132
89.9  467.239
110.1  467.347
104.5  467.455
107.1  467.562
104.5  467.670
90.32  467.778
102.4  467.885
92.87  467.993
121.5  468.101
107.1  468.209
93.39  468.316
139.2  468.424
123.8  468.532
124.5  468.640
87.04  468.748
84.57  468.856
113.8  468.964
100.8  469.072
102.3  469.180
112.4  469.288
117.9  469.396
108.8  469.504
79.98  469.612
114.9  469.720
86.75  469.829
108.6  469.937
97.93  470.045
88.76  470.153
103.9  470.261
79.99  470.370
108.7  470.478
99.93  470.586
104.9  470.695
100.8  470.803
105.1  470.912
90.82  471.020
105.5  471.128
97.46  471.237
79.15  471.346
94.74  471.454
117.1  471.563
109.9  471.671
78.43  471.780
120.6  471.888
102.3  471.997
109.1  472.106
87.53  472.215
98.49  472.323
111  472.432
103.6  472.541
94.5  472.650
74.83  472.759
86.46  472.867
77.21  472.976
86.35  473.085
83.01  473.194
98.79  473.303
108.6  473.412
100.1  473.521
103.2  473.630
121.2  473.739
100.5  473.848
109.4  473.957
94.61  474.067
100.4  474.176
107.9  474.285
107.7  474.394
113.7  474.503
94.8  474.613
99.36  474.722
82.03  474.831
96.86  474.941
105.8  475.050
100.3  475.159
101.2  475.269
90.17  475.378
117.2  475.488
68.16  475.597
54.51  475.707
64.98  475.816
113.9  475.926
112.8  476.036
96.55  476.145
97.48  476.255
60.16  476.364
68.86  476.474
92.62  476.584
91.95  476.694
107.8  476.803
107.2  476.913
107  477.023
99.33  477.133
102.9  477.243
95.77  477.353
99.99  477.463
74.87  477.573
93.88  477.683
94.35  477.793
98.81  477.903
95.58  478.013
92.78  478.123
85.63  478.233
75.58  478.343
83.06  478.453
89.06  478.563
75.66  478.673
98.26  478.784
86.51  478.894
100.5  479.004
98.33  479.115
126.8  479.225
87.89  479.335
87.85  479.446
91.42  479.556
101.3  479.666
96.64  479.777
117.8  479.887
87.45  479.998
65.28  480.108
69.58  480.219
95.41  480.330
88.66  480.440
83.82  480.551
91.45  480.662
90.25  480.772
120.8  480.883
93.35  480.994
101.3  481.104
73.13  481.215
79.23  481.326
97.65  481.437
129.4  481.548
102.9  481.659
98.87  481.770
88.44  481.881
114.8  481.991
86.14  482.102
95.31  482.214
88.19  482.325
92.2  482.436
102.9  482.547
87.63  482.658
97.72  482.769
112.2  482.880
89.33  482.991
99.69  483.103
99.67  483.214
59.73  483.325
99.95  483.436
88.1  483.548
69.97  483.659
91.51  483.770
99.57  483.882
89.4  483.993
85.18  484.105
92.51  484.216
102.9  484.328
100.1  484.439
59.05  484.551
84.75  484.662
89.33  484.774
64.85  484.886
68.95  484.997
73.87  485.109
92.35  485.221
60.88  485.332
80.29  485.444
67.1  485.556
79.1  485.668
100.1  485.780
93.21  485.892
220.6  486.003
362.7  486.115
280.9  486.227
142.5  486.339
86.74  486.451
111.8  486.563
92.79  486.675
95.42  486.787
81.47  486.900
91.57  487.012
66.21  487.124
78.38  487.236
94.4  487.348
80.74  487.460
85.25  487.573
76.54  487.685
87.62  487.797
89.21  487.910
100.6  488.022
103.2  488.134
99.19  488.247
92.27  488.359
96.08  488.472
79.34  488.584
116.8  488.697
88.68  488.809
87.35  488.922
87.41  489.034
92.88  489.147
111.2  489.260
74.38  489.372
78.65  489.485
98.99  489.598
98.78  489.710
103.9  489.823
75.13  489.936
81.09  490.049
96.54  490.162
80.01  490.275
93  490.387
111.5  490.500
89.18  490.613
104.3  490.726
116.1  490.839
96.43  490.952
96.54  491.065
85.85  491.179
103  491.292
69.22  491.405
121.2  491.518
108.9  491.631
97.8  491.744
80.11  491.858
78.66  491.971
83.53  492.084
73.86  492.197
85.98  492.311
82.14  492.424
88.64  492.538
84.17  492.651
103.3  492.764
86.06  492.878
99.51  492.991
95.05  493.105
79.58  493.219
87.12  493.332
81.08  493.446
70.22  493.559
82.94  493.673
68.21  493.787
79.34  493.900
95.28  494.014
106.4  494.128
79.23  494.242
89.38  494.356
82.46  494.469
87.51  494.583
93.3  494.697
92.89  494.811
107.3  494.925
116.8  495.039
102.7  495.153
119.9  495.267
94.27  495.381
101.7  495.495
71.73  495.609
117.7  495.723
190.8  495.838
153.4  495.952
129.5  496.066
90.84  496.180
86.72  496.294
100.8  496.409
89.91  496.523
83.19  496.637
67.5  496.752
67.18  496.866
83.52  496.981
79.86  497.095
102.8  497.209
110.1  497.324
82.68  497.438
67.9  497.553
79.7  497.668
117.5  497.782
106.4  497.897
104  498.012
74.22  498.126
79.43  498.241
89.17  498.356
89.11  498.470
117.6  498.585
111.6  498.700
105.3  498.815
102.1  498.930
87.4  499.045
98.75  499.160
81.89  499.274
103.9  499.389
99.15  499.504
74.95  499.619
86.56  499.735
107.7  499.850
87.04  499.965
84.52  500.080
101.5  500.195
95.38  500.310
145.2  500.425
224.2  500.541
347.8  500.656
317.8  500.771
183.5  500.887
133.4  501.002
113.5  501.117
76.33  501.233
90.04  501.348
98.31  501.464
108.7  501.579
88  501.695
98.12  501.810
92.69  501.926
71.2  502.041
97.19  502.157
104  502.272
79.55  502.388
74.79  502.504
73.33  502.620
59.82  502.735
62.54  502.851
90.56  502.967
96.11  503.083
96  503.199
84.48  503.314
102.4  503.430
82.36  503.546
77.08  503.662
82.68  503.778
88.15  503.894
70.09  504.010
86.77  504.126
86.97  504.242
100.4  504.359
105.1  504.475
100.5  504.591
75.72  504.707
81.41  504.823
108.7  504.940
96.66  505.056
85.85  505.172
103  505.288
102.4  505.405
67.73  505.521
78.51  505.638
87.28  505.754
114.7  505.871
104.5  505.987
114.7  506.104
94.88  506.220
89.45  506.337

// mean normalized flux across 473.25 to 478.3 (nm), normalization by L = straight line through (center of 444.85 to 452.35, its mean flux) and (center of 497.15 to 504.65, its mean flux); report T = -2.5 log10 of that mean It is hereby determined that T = 0.05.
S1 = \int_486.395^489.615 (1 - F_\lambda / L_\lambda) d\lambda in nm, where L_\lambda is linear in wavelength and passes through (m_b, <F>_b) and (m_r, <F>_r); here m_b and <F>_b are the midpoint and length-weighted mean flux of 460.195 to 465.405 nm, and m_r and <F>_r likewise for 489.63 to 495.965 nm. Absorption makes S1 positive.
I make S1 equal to 0.19 nm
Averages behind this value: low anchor 103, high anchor 94.6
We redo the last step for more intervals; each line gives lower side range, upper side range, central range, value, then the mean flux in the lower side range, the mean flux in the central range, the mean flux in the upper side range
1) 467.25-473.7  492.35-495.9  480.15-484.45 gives 0.192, 101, 93.4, 94.8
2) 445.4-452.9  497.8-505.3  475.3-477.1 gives 0.175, 97.8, 91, 104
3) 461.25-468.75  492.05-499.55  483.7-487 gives -0.406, 101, 108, 94.3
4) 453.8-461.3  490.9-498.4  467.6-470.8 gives -0.124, 102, 103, 93.4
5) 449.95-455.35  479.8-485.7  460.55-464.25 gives -0.290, 99.6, 104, 89.5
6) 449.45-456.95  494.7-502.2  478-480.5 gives 0.335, 100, 91.1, 109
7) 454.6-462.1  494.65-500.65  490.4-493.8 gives 0.406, 101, 90.6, 103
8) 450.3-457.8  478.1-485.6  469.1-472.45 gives -0.224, 101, 101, 90.3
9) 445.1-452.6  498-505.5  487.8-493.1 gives 0.481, 97.8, 92.8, 103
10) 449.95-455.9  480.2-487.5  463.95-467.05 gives 0.058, 99.5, 97.6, 99.5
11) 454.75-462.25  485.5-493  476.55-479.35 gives 0.169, 101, 94.8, 101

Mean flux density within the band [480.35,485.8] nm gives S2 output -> 89.8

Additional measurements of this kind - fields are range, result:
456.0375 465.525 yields 102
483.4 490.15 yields 98.7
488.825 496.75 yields 94.5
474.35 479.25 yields 93.6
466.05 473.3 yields 98.4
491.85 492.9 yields 84.8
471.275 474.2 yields 98.2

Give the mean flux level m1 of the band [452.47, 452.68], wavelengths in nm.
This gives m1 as 111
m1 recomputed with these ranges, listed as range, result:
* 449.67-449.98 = 122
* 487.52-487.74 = 81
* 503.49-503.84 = 80.8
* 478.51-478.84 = 87.6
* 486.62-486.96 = 89.7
